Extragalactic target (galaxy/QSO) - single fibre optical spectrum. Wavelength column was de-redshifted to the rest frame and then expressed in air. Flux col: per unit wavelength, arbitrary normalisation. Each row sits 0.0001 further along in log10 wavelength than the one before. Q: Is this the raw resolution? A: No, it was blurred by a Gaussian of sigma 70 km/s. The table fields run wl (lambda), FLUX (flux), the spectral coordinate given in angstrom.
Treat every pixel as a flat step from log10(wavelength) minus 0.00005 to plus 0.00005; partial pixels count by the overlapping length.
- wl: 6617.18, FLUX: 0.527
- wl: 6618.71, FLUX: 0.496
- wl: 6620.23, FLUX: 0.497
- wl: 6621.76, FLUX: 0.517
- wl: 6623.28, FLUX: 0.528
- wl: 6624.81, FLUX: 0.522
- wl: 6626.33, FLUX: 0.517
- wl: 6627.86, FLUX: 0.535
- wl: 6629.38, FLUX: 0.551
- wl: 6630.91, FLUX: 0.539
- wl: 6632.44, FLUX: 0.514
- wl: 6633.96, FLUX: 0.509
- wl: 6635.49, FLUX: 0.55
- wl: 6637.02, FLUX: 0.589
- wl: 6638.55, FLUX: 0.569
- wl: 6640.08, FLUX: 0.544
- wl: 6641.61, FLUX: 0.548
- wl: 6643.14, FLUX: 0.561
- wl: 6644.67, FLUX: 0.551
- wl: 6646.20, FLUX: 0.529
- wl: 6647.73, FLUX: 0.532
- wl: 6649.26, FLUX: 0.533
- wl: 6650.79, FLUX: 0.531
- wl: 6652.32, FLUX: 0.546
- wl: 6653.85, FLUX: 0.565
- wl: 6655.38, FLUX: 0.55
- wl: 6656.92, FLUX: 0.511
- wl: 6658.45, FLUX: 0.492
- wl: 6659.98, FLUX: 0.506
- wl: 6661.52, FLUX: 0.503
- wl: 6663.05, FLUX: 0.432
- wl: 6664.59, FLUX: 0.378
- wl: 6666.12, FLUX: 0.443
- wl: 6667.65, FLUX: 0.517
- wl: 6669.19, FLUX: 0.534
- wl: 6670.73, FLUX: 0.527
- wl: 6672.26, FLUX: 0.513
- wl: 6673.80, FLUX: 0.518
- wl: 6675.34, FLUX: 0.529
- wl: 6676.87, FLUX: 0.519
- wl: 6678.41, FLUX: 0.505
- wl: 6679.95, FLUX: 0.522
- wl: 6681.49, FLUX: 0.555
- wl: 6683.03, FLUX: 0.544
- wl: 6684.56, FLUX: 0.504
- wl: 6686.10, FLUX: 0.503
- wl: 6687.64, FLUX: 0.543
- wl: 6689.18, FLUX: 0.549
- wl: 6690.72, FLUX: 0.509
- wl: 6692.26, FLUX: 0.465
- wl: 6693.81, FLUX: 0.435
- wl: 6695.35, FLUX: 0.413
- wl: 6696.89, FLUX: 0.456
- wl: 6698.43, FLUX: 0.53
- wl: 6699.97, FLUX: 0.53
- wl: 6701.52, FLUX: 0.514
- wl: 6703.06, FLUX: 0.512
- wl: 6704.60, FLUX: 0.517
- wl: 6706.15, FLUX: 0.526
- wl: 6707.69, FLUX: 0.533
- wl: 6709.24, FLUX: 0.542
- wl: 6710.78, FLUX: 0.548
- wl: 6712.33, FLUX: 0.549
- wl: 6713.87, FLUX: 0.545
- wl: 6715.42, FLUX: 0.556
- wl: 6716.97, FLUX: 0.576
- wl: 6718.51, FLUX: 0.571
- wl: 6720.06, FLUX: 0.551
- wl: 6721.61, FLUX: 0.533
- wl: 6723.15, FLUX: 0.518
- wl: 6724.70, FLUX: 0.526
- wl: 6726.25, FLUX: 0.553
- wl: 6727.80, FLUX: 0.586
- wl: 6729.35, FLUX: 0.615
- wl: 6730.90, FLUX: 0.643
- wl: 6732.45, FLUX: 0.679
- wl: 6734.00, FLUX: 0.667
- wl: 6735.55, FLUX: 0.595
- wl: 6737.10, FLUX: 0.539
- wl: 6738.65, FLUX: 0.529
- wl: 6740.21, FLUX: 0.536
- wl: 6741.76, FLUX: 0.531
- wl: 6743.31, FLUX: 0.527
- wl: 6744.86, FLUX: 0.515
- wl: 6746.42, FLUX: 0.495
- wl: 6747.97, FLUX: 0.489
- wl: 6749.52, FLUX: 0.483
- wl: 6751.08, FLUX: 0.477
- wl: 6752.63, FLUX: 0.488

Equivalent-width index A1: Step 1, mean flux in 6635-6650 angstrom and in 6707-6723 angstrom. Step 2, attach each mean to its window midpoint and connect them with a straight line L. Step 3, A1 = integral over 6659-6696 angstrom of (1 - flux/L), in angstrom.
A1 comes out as 3.4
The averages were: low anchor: 0.55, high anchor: 0.549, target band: 0.499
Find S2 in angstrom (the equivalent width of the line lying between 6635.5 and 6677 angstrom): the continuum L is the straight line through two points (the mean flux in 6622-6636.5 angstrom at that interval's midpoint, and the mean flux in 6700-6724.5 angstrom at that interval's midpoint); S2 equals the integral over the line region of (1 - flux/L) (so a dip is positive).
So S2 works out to 0.9 angstrom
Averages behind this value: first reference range 0.53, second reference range 0.539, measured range 0.522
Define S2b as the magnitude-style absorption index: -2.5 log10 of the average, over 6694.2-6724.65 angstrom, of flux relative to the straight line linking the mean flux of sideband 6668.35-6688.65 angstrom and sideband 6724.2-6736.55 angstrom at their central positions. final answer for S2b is 0.10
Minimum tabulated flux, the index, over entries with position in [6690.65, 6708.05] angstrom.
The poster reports 0.413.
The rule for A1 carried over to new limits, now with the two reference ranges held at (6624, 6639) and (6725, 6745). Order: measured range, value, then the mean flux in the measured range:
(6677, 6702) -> 2.5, 0.505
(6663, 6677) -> 1.5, 0.493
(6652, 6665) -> 1.2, 0.5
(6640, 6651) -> 0.1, 0.542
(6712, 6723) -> 0.4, 0.553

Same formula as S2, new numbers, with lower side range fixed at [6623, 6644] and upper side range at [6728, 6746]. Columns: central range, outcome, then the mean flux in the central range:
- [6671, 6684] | 0.74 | 0.526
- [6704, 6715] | 0.58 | 0.538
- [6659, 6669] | 1.53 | 0.468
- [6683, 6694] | 1.04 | 0.508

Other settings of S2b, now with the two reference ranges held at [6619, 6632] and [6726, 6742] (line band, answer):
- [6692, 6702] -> 0.19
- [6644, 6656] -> -0.01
